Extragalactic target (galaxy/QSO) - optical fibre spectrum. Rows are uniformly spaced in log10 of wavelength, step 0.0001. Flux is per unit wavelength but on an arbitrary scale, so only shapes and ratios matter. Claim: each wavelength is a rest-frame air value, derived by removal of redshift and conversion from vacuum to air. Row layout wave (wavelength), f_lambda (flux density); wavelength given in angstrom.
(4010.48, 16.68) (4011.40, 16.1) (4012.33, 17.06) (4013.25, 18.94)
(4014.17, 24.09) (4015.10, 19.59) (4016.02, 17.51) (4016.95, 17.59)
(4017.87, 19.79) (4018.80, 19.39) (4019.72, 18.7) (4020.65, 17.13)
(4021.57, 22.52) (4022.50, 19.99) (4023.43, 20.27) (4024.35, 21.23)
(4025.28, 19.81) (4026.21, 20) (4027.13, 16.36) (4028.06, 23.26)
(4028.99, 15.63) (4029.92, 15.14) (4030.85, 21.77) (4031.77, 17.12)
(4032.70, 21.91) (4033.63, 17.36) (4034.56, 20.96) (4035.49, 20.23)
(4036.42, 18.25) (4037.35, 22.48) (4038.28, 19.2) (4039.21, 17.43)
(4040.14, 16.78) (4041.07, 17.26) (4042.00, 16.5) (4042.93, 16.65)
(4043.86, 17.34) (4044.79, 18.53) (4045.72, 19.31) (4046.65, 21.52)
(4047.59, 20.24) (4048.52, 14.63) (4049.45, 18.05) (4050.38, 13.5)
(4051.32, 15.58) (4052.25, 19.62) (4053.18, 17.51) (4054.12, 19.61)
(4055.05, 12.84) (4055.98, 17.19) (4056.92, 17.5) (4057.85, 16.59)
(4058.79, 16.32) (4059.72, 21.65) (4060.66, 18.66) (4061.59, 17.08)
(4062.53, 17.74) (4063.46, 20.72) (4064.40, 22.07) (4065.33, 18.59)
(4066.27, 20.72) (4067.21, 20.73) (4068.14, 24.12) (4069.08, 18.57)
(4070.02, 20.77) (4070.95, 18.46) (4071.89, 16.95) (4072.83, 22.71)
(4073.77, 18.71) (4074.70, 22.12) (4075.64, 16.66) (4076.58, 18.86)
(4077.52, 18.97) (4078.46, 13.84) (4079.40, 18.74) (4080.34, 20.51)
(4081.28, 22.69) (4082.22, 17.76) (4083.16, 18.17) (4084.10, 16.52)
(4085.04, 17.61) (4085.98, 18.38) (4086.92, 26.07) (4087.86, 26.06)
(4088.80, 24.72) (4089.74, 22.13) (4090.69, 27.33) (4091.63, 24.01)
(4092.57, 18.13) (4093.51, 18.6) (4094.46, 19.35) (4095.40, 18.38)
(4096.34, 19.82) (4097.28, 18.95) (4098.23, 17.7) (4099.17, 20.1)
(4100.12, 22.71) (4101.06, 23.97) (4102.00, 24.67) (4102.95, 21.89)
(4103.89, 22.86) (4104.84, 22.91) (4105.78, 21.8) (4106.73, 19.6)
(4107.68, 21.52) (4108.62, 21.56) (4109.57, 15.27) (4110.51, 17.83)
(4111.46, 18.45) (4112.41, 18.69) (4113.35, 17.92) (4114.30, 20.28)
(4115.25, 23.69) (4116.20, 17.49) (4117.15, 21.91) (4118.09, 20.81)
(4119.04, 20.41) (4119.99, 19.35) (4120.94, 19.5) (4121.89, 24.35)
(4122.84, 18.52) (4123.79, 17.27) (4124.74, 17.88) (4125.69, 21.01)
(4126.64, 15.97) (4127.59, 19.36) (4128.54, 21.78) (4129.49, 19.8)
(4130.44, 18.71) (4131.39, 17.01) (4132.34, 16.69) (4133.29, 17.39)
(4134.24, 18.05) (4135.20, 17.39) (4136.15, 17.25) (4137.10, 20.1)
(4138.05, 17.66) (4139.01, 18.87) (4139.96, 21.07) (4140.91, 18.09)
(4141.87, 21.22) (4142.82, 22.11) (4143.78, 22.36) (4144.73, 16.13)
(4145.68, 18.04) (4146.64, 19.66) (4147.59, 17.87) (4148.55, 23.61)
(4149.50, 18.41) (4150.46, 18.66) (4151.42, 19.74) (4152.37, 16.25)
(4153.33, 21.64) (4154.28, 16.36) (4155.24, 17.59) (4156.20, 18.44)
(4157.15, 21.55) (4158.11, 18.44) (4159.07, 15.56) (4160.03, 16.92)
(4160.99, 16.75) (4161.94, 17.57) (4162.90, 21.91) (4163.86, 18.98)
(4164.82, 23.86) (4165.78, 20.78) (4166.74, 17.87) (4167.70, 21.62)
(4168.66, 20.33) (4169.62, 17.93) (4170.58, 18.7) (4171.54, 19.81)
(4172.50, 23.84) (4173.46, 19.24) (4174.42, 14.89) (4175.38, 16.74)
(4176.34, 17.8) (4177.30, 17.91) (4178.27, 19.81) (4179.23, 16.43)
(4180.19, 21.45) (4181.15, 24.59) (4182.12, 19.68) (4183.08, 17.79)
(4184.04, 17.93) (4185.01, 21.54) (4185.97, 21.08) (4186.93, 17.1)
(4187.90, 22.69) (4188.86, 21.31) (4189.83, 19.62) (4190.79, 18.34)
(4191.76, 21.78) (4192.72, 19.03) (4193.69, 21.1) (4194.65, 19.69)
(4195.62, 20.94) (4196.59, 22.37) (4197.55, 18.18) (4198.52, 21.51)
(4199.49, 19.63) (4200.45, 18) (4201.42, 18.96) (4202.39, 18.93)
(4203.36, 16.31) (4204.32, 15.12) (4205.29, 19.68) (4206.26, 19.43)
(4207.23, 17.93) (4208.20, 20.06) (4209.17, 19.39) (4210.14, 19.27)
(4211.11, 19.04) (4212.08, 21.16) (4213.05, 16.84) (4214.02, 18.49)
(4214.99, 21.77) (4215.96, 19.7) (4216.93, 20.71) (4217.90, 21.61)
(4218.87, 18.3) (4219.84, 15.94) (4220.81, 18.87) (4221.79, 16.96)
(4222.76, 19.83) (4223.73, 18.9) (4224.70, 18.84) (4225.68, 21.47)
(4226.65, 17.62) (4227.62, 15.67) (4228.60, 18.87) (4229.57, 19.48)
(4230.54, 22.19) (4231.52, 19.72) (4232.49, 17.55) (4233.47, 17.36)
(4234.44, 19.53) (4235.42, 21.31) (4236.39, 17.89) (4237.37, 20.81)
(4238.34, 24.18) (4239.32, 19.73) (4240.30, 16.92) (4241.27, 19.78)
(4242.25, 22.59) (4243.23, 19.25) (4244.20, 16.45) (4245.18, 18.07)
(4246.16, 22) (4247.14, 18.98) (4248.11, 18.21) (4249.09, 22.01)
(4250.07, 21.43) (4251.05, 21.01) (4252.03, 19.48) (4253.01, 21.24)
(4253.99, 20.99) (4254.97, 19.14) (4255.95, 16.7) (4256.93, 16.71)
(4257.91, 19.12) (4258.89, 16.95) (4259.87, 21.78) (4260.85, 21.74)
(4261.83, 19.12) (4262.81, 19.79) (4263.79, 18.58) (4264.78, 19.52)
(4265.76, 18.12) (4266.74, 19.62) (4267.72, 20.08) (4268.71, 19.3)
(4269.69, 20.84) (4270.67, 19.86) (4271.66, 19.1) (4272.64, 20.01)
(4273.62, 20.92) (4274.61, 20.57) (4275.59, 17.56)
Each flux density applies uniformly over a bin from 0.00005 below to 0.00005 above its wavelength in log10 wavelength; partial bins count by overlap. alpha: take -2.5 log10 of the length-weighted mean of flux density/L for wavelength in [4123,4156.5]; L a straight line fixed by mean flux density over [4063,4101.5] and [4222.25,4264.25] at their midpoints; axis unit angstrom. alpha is 0.07 mag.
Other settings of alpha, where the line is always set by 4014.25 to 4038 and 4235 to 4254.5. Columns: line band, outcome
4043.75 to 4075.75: 0.048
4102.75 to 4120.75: -0.027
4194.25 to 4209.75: 0.048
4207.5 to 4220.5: 0.035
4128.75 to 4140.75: 0.077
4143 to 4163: 0.062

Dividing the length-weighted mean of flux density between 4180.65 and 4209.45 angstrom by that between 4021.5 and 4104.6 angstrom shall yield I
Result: 1.0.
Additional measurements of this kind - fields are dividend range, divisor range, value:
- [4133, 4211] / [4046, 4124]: 0.98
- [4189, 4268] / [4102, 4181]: 1.00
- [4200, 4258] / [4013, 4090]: 1.01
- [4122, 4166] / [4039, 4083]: 1.02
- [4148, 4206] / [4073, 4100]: 0.96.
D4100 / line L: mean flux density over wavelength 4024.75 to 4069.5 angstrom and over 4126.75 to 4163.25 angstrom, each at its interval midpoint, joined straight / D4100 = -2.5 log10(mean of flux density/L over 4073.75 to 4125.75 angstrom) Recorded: -0.09 mag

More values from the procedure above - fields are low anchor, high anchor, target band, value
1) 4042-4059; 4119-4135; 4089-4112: -0.14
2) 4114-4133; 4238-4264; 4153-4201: 0.01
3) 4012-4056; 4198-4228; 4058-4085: -0.03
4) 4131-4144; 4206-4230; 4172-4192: -0.03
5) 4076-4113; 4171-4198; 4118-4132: 0.04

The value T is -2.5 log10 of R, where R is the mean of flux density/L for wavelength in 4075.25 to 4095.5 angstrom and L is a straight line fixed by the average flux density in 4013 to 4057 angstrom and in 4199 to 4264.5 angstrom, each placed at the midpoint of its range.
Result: -0.08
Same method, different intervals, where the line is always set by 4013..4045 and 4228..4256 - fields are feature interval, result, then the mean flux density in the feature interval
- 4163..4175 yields -0.018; 19.9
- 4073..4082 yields 0.007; 19.1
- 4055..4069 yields 0.009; 19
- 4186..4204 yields -0.007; 19.7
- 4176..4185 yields 0.010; 19.4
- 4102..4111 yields -0.079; 20.8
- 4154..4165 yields 0.054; 18.6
